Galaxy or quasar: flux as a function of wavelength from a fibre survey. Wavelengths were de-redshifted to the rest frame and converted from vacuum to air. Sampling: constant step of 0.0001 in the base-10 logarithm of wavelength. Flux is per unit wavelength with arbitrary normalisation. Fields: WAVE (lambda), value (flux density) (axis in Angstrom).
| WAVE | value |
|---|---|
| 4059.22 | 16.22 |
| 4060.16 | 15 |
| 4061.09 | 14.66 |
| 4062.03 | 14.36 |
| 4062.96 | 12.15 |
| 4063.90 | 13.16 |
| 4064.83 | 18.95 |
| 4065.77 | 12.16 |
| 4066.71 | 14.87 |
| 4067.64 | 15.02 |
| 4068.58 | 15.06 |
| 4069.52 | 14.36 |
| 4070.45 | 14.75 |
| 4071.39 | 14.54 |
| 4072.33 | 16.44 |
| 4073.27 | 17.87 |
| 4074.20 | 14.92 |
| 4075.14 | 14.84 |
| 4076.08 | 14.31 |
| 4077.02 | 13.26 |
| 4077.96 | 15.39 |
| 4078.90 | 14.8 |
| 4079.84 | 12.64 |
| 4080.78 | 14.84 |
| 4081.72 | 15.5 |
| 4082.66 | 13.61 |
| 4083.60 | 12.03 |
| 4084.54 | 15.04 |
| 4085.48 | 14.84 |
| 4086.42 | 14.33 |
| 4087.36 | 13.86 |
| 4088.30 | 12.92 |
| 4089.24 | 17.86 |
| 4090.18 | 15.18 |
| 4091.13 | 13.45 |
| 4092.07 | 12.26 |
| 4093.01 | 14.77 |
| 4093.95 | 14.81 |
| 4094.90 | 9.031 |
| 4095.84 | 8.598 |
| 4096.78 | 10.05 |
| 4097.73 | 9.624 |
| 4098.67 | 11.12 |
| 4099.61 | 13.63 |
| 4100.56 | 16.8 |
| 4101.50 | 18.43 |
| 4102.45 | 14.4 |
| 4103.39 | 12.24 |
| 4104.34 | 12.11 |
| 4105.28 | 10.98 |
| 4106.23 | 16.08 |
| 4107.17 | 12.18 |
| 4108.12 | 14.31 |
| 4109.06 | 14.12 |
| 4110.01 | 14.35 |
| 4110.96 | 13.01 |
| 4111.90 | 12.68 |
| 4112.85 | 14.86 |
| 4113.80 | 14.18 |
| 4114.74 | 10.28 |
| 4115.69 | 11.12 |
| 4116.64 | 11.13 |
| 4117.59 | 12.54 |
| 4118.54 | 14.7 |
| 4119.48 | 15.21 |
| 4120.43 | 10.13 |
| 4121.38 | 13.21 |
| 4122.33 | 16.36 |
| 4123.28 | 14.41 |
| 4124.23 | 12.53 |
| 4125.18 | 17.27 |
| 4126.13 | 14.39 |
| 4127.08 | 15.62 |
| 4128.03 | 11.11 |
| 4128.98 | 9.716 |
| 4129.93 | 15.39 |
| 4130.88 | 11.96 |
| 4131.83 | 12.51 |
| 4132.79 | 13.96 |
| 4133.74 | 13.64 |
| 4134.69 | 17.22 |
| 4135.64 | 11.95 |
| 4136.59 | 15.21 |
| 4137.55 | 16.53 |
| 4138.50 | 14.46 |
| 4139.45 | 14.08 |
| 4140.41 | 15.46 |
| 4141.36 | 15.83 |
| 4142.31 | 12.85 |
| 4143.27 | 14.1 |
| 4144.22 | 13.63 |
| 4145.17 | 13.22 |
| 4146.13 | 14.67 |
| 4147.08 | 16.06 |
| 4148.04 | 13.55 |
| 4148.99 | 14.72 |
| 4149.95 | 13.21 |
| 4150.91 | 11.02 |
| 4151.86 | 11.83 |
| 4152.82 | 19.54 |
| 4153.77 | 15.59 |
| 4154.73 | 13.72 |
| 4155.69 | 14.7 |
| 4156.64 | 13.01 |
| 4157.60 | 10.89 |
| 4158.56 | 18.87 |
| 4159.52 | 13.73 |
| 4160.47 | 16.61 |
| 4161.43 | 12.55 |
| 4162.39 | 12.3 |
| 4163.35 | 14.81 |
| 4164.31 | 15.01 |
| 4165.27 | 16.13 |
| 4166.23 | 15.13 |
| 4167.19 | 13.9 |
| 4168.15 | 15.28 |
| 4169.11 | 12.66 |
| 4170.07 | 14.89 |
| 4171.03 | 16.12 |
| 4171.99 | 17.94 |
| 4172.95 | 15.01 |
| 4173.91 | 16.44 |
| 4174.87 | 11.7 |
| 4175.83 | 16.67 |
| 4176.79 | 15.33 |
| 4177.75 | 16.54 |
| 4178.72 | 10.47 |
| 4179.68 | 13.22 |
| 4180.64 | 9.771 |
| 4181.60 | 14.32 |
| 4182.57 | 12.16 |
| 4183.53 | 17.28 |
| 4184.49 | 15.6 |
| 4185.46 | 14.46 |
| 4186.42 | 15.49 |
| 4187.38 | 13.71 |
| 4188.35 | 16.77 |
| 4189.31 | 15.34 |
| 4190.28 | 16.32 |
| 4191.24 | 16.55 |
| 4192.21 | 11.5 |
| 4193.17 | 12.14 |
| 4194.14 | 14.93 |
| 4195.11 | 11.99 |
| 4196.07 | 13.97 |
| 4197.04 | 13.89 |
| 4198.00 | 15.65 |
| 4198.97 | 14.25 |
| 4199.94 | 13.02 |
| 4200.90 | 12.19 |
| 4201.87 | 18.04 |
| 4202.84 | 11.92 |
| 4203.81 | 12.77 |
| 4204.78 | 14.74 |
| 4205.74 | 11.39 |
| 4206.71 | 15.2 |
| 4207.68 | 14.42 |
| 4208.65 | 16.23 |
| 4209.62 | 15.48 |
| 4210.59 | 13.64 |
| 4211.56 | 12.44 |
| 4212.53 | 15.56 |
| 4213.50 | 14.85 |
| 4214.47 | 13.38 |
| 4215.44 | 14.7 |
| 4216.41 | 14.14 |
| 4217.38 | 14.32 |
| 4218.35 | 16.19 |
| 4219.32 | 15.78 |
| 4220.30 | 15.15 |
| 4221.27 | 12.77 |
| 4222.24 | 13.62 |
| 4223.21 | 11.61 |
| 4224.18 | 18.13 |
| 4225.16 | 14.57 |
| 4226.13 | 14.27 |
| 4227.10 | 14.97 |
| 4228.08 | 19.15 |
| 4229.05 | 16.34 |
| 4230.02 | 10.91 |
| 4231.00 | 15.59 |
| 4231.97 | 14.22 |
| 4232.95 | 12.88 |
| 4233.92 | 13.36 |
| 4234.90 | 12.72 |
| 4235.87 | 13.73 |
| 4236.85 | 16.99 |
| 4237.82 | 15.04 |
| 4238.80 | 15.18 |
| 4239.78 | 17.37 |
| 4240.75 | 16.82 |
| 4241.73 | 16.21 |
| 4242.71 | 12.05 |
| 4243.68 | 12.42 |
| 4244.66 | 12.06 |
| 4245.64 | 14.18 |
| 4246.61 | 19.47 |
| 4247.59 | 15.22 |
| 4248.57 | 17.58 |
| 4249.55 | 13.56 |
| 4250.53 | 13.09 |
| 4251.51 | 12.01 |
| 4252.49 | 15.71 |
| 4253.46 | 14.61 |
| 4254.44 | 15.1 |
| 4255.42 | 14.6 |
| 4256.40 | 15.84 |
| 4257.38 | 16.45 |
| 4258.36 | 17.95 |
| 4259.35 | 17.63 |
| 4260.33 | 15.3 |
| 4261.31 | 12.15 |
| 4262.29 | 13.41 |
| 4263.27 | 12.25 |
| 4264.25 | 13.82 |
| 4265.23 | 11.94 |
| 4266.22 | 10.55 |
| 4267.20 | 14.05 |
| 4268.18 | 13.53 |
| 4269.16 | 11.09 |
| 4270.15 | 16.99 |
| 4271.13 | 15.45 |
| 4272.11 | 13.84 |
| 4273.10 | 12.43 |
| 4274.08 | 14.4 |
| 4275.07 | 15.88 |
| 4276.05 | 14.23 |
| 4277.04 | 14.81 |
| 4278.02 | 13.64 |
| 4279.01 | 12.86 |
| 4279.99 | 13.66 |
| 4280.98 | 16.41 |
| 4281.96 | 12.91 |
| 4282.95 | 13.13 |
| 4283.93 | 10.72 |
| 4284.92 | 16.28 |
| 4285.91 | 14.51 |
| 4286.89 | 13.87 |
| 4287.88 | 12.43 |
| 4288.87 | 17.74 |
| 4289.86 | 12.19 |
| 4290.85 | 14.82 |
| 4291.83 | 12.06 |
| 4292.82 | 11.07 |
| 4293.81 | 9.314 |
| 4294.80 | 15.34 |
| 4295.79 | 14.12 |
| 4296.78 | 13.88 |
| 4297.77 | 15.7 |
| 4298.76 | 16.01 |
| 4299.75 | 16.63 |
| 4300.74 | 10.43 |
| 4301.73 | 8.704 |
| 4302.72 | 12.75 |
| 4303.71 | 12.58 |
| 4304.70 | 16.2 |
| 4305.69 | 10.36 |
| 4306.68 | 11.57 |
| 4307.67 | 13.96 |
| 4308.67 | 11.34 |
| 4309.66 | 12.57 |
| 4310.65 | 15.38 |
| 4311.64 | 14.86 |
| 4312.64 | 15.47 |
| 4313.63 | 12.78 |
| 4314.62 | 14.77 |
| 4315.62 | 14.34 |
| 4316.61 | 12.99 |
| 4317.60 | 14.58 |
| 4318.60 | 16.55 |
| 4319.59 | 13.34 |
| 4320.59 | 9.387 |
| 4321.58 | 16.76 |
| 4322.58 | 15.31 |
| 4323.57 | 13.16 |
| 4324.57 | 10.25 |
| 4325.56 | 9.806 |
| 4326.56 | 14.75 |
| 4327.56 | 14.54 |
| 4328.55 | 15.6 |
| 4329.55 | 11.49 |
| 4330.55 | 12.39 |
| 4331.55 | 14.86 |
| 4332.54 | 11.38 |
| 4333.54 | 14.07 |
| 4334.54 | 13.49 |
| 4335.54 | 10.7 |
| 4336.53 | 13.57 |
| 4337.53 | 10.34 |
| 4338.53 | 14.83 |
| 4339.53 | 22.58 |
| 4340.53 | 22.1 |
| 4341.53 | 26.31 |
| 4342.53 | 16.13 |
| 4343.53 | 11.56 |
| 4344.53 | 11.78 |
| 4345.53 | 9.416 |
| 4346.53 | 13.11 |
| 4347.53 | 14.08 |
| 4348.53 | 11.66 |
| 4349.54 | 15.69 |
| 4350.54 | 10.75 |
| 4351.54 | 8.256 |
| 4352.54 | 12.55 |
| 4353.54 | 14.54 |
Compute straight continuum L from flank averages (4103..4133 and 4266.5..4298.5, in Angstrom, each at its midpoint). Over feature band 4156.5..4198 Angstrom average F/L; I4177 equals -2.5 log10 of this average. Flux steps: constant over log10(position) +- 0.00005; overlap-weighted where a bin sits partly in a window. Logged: -0.08 mag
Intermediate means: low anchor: 13.3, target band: 14.5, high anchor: 13.8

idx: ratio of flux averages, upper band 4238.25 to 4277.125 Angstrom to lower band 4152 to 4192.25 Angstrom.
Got 0.99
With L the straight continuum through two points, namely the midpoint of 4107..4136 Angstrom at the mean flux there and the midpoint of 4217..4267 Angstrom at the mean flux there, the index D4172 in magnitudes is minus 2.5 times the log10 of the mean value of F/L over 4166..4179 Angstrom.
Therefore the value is -0.074 mag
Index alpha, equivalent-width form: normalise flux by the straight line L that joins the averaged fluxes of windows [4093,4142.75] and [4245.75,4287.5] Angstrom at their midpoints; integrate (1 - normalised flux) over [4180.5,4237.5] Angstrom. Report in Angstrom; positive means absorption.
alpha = -1.6 Angstrom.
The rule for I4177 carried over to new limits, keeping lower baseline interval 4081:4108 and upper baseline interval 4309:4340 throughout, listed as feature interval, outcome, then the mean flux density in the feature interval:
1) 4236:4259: -0.116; 15.2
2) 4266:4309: 0.013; 13.5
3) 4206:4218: -0.069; 14.5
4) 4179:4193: -0.062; 14.4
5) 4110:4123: 0.030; 13.1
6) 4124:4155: -0.051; 14.2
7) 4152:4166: -0.093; 14.7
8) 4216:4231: -0.092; 14.8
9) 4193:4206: -0.010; 13.7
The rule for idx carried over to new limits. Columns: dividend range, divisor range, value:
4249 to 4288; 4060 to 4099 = 1.01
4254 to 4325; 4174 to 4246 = 0.96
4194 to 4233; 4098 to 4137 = 1.06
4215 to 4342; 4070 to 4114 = 1.03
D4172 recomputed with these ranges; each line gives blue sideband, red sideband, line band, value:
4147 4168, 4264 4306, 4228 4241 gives -0.07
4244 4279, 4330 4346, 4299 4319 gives 0.09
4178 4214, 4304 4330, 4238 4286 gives -0.05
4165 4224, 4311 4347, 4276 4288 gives 0.03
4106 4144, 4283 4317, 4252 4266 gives -0.09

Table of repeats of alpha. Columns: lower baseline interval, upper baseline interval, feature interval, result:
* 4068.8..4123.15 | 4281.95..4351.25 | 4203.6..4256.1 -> -3.5 Angstrom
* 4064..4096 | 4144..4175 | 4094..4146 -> 3.7 Angstrom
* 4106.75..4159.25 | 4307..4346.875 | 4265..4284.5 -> 0.5 Angstrom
